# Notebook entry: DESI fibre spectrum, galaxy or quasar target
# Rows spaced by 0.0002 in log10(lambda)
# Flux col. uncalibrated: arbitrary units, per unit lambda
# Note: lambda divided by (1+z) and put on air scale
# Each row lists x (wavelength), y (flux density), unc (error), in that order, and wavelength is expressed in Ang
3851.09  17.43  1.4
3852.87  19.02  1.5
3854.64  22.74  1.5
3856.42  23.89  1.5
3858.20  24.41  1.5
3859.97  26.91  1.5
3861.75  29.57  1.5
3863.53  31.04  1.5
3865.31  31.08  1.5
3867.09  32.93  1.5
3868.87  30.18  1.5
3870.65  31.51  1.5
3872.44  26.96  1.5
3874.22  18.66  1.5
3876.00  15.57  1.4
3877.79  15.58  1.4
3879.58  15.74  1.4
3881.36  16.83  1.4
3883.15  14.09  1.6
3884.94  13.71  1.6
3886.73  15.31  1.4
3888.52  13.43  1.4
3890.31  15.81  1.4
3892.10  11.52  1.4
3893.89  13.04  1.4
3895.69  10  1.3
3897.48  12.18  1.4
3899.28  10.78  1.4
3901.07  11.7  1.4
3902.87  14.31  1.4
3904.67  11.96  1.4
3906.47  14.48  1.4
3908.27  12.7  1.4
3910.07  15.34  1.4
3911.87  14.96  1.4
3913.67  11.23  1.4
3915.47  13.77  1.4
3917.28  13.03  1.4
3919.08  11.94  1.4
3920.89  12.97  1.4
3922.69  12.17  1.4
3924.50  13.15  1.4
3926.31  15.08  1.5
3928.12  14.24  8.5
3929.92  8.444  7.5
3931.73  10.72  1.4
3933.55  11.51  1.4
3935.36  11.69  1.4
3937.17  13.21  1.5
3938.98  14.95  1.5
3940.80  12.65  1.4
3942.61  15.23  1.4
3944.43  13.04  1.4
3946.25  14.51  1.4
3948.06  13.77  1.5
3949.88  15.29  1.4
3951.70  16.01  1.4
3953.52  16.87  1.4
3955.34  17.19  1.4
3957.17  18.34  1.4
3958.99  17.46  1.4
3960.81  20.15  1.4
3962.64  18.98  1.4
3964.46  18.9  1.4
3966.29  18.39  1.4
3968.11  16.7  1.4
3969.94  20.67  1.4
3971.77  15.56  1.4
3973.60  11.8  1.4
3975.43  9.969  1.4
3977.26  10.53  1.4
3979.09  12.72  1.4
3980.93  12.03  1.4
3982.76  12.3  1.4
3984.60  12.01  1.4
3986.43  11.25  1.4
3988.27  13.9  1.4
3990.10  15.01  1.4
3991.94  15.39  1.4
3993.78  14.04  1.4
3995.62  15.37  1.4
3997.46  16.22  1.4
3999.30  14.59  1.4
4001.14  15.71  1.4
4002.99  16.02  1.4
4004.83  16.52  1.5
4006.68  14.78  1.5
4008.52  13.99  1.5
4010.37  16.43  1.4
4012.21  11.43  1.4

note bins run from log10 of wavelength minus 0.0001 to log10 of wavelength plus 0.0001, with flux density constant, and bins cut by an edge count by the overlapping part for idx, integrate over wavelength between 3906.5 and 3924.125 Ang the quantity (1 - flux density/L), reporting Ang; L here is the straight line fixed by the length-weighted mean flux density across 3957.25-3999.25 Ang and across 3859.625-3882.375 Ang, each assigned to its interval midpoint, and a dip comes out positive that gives 6.40 Ang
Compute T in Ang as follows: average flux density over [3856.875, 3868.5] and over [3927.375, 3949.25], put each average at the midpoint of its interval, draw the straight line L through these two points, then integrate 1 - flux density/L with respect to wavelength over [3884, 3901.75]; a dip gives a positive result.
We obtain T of 7.8 Ang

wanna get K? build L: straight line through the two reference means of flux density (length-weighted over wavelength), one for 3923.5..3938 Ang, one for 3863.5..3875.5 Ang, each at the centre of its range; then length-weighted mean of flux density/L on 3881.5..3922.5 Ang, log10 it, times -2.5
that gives 0.42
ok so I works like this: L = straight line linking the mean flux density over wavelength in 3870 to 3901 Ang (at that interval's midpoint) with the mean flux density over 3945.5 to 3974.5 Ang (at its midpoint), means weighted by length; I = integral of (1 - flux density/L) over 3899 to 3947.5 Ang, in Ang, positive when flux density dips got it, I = 9.9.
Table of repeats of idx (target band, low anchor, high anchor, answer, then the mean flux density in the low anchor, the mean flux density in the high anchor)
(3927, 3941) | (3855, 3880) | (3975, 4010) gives 5.1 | 25.4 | 13.9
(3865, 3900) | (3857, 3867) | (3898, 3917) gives 6.8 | 28.8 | 13.1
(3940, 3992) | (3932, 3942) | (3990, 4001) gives -4.4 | 12.7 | 15.2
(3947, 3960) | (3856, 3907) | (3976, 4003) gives -0.8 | 19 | 13.7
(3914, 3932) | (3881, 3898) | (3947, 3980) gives 2.6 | 13.5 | 16.1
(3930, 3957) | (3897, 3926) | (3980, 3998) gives -1.5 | 13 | 13.7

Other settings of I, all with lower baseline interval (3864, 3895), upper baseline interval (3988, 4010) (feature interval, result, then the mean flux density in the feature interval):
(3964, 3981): 1.5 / 14.7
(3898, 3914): 4.7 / 13.1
